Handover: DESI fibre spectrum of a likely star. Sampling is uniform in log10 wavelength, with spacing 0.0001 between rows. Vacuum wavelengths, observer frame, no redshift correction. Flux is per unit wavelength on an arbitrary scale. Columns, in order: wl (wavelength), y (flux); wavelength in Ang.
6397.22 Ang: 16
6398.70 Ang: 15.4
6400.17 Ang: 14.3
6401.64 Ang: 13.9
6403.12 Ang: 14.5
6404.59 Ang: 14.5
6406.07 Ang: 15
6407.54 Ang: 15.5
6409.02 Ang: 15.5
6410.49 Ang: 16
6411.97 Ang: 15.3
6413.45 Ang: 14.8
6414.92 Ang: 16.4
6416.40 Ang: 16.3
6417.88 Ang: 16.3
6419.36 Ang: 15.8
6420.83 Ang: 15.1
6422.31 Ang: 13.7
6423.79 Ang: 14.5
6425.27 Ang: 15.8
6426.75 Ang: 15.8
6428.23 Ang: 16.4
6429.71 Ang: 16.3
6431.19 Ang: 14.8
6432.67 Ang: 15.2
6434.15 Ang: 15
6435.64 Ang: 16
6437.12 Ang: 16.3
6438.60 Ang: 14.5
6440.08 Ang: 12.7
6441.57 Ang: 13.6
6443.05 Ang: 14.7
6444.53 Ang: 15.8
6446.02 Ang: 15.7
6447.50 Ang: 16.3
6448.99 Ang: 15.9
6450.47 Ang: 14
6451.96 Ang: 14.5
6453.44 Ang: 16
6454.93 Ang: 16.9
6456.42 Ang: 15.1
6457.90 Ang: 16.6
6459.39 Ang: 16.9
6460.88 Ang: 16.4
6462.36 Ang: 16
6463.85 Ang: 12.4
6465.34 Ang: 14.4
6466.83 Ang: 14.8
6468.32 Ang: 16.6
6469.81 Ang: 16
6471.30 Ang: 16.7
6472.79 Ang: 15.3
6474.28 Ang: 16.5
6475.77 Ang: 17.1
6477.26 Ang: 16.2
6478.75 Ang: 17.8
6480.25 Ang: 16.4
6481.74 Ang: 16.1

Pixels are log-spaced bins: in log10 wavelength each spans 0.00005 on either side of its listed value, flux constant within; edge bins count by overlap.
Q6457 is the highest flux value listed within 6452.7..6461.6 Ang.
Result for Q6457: 16.9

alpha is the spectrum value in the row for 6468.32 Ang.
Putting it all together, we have 16.6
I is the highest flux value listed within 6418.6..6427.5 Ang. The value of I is 15.8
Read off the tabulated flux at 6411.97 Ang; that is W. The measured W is 15.3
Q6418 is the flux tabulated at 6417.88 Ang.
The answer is 16.3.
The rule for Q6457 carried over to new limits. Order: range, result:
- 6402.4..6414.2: 16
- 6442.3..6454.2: 16.3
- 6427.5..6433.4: 16.4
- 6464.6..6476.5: 17.1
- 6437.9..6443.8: 14.7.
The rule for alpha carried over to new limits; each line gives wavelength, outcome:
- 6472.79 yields 15.3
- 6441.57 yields 13.6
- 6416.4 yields 16.3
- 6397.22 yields 16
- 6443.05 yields 14.7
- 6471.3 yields 16.7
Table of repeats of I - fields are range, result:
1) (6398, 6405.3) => 15.4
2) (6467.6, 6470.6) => 16.6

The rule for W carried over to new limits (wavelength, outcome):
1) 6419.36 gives 15.8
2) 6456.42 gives 15.1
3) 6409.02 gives 15.5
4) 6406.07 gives 15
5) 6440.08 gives 12.7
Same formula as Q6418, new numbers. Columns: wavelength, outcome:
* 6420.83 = 15.1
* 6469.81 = 16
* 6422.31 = 13.7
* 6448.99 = 15.9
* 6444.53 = 15.8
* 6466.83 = 14.8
